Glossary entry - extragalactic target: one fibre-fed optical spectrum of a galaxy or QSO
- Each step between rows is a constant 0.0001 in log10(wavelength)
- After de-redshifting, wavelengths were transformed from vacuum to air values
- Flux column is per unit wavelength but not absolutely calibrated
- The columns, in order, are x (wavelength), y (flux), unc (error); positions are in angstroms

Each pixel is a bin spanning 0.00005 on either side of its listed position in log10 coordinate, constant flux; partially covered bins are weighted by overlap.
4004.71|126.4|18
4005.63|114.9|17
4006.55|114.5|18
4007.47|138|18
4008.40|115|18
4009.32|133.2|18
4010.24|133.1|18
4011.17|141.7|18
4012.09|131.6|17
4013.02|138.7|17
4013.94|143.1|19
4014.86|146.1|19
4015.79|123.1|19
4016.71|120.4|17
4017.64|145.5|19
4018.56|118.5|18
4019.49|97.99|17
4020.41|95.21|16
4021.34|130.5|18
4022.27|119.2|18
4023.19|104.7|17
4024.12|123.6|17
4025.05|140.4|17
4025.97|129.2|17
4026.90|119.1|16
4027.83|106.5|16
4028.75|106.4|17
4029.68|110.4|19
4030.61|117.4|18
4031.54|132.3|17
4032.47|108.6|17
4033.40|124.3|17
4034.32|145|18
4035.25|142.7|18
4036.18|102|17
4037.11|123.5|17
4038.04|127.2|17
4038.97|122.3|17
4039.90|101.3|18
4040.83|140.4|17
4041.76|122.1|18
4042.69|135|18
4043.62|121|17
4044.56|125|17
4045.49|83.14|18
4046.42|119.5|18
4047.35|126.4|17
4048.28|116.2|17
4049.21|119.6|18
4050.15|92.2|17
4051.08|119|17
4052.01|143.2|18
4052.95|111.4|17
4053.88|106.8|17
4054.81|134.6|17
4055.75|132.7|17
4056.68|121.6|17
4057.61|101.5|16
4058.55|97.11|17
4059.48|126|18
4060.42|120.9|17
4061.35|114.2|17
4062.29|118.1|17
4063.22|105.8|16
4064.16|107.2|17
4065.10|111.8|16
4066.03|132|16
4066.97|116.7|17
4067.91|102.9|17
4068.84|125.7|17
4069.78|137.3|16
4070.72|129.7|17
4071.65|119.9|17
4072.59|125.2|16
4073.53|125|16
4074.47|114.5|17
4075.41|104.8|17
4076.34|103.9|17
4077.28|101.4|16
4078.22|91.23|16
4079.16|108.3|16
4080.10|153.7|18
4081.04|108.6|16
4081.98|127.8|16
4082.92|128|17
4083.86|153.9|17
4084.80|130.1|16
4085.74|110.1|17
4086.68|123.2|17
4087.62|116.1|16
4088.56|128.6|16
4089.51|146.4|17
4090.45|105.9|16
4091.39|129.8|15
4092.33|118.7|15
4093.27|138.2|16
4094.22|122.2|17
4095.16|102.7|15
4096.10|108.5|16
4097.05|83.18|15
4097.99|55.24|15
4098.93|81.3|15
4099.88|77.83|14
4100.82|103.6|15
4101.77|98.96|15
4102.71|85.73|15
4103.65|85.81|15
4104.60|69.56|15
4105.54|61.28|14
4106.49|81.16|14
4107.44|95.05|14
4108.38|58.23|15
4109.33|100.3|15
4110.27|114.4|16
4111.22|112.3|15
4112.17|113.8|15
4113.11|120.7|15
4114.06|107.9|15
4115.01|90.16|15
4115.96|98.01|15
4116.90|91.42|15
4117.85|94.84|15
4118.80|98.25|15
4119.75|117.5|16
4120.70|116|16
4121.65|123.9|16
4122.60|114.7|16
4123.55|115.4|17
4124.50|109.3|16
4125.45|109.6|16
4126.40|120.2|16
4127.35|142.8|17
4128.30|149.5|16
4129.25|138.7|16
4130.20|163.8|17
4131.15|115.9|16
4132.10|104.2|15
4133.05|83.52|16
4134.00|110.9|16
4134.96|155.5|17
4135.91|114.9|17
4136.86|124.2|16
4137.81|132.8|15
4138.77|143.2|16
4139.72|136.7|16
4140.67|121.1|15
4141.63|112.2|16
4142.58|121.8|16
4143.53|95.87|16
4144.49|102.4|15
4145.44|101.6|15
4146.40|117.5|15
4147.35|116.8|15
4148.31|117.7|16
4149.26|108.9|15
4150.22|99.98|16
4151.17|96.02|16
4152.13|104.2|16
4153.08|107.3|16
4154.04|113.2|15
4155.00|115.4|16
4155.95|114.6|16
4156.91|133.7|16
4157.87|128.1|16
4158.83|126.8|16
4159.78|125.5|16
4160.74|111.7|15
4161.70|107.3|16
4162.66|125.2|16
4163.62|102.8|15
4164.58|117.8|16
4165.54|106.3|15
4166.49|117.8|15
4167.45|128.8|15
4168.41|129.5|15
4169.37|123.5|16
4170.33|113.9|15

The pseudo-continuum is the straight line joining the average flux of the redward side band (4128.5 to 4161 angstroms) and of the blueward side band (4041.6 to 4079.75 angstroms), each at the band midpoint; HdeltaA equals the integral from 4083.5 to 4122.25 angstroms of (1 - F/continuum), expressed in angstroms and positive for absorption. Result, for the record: 4.4 angstroms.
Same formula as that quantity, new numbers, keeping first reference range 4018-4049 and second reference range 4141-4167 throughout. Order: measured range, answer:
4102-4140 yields 1.42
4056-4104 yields 1.38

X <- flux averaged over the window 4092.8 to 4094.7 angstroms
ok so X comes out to 130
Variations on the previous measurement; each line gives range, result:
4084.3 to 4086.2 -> 121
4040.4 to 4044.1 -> 129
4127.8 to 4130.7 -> 150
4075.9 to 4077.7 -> 103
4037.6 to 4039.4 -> 125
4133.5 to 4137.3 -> 126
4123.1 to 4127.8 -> 119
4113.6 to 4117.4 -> 96.8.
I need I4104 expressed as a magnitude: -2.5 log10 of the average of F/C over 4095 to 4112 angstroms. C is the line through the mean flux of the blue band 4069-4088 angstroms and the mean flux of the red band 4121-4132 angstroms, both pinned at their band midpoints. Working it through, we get 0.37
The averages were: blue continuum 121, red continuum 127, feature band 87.7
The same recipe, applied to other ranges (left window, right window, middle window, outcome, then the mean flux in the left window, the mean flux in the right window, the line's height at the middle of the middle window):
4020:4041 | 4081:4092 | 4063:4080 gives 0.08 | 120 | 126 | 125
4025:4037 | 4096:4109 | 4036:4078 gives -0.11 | 121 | 81.2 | 107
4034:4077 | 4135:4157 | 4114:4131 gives 0.00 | 119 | 116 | 117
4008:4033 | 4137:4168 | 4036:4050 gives 0.03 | 123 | 116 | 122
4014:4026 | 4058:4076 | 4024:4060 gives 0.01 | 123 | 117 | 120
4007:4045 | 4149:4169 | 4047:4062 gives 0.04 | 124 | 115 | 122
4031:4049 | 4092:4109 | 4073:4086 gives -0.18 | 122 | 90.2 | 101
